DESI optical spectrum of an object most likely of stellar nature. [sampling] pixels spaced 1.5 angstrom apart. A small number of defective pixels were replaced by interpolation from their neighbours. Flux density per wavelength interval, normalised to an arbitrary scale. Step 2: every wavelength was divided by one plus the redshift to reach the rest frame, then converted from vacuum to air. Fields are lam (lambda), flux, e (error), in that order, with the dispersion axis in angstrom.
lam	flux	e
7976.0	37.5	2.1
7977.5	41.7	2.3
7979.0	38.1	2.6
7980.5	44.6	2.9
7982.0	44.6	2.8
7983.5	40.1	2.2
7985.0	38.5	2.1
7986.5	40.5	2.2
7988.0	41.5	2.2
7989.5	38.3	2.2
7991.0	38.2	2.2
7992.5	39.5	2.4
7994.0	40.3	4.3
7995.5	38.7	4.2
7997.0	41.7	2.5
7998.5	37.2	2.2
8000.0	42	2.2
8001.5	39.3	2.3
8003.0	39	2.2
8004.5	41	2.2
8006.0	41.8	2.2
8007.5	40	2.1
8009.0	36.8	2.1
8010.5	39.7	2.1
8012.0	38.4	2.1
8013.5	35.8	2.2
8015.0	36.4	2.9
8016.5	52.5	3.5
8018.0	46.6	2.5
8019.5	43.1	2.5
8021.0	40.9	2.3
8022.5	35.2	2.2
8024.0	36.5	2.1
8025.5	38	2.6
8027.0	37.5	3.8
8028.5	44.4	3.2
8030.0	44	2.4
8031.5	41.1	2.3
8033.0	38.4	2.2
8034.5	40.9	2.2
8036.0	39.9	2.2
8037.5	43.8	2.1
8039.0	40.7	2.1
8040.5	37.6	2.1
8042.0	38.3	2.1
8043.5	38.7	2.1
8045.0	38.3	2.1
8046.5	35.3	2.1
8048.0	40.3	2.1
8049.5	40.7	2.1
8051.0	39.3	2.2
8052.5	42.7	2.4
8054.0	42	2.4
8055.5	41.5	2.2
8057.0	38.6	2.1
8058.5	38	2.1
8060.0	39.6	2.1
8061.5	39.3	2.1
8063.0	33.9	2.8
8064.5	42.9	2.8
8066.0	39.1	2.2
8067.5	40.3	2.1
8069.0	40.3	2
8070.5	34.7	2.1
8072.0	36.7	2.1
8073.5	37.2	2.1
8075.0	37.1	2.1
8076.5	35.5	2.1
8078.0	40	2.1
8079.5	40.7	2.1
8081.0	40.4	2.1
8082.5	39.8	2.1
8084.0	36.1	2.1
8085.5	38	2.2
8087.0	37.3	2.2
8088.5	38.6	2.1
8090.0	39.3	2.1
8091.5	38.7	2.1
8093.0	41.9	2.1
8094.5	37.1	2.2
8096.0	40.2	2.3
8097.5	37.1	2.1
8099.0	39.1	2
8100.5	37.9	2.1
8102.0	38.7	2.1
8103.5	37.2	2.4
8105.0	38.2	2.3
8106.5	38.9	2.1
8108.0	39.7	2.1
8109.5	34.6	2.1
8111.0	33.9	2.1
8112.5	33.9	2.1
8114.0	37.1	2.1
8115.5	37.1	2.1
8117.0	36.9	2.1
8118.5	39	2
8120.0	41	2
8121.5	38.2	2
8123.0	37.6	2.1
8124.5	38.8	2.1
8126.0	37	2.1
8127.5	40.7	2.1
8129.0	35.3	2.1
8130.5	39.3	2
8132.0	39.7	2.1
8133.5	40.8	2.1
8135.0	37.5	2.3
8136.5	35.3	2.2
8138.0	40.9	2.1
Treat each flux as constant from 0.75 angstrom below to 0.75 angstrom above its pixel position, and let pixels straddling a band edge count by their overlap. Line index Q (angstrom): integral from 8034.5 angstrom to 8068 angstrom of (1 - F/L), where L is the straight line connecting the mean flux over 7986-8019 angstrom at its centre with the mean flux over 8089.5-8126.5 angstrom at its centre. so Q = -0.4 angstrom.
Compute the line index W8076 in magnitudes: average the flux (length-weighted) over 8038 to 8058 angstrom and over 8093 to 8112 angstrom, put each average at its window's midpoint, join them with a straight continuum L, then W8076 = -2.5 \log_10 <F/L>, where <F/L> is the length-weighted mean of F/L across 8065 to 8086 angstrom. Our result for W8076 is 0.01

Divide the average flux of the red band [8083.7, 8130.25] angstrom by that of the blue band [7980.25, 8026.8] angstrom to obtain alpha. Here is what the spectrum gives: 0.95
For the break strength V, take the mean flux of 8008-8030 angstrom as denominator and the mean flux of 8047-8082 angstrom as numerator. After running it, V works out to 1.0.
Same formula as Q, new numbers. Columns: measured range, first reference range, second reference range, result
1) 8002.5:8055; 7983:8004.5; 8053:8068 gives -0.74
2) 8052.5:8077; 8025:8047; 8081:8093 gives 0.29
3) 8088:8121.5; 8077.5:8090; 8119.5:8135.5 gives 0.68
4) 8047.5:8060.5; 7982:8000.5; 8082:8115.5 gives -0.54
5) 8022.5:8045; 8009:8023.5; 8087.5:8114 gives 0.18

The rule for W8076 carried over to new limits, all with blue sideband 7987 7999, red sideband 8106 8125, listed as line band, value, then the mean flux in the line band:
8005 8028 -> -0.03 mag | 40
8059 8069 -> -0.03 mag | 39.2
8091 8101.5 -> -0.03 mag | 38.9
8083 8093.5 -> -0.02 mag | 38.5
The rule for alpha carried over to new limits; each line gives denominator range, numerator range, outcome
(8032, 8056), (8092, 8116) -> 0.94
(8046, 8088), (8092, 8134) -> 0.98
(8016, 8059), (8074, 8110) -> 0.95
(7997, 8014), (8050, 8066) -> 1.01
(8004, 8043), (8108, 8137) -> 0.93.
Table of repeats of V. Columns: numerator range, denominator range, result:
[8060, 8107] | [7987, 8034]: 0.96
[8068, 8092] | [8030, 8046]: 0.96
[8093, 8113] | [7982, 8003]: 0.94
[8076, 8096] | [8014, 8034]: 0.95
